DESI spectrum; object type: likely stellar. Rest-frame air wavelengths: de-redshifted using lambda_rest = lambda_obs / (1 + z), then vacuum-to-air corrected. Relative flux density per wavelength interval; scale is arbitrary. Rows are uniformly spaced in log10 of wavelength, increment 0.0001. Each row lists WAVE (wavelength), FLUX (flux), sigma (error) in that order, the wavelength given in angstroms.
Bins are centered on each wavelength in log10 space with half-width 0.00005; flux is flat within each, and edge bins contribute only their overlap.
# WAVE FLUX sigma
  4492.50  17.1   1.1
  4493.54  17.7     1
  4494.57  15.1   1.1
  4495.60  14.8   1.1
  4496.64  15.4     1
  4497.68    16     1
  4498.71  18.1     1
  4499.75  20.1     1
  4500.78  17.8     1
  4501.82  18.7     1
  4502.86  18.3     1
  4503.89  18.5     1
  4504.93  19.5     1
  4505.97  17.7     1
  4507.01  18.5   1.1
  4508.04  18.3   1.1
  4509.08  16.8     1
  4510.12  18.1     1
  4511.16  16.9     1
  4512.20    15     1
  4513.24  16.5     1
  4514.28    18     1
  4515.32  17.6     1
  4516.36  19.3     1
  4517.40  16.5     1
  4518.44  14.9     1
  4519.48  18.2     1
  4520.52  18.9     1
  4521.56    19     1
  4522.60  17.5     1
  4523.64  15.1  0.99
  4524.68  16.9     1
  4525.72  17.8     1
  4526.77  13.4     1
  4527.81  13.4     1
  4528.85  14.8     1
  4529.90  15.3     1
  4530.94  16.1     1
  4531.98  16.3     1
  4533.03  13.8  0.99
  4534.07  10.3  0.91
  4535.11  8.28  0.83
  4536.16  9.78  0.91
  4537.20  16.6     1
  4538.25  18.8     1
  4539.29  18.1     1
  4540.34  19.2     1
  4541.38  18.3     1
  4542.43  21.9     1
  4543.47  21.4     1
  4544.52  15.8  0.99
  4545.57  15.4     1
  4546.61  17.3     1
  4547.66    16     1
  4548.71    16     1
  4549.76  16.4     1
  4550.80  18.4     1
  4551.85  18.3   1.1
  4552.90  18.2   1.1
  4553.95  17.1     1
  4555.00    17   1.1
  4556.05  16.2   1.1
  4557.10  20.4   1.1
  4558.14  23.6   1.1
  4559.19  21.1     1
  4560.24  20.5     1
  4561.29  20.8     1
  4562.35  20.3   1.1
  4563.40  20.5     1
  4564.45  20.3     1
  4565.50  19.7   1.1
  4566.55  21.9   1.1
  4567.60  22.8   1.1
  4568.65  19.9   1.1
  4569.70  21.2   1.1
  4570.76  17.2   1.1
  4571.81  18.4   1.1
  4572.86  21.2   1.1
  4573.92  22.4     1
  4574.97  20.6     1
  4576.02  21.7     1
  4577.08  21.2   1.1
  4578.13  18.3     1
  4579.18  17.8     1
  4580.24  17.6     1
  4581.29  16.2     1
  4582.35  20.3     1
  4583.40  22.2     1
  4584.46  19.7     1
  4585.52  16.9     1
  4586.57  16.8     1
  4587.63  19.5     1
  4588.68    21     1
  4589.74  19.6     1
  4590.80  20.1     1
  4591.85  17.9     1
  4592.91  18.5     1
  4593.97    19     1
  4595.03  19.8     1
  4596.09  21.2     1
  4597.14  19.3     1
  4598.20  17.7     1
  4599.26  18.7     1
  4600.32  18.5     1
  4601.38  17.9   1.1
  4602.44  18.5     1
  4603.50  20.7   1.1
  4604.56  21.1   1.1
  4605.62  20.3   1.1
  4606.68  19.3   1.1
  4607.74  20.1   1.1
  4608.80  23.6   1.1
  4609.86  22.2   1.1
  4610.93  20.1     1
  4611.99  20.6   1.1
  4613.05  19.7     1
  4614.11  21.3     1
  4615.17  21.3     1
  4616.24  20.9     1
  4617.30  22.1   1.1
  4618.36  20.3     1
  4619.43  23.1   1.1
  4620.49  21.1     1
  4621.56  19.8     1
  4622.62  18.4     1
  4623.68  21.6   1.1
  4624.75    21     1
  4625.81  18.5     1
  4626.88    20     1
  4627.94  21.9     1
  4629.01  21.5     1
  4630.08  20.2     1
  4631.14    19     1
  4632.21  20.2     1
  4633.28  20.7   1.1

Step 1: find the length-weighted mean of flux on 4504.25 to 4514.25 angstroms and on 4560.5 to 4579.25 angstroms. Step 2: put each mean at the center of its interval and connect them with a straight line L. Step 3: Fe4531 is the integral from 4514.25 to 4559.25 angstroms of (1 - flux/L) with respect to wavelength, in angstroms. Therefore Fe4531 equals 4.8 angstroms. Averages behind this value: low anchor 17.5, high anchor 20.4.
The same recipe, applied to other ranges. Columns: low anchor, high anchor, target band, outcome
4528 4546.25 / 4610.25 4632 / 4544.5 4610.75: -4.5 angstroms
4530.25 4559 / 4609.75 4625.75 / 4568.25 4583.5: -0.9 angstroms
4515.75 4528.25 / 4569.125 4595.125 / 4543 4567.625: -0.9 angstroms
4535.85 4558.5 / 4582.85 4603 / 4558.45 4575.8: -2.1 angstroms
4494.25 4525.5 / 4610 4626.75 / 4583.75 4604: 0.9 angstroms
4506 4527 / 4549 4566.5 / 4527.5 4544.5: 2.3 angstroms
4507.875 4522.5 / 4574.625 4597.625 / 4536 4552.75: 0.6 angstroms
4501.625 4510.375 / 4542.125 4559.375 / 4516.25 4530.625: 1.4 angstroms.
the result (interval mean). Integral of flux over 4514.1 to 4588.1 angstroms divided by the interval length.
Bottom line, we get 18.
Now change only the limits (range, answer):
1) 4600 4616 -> 20.4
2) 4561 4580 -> 20.3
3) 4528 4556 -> 16.3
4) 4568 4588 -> 19.4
